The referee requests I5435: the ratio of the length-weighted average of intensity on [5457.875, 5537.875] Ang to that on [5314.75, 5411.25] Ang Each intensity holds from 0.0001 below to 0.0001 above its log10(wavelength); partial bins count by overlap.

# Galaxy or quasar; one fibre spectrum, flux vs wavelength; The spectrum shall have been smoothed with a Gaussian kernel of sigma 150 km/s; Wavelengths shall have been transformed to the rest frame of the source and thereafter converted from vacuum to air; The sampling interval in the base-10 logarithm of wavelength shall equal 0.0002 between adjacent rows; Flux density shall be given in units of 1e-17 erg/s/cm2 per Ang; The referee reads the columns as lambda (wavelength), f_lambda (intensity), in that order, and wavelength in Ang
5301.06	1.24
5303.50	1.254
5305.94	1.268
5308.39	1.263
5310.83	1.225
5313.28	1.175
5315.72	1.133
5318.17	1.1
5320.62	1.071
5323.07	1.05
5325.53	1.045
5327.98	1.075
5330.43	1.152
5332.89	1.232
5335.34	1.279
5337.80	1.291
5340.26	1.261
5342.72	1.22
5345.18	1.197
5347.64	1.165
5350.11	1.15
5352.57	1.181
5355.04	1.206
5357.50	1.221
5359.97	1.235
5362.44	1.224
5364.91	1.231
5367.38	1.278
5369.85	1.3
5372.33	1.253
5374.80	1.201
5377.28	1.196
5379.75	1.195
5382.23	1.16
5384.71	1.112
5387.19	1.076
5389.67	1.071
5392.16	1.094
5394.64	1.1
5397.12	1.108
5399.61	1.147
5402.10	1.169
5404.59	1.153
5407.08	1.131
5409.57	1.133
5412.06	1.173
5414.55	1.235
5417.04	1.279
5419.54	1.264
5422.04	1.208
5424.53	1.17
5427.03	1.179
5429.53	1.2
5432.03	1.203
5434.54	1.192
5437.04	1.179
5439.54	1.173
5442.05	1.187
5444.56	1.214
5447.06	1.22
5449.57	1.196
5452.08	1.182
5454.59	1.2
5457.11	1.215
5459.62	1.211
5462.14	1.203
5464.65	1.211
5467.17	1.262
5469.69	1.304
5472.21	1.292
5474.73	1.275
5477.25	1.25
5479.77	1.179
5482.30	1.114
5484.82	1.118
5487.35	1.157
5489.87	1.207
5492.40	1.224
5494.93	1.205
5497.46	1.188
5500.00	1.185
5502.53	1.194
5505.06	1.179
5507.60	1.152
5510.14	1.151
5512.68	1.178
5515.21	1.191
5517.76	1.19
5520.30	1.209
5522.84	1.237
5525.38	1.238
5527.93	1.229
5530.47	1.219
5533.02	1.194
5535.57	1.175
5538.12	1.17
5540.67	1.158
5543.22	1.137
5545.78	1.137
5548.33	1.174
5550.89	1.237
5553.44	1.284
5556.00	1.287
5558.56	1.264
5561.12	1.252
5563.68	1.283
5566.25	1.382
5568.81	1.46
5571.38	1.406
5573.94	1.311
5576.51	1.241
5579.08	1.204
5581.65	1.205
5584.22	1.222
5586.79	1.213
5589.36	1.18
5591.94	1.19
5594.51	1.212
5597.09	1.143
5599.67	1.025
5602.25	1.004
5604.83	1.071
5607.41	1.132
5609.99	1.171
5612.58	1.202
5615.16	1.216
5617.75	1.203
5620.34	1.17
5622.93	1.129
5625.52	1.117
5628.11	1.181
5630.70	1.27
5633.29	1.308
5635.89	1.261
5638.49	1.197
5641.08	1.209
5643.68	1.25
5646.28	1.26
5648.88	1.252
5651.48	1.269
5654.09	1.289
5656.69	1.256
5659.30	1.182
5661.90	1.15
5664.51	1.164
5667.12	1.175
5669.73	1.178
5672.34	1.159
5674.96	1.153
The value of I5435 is 1.03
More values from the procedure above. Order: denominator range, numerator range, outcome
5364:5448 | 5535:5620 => 1.02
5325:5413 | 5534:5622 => 1.03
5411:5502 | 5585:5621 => 0.96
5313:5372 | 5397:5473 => 1.01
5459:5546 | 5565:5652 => 1.01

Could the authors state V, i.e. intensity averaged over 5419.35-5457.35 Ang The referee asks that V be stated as 1.2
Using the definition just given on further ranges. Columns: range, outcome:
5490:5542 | 1.19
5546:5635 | 1.22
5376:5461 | 1.17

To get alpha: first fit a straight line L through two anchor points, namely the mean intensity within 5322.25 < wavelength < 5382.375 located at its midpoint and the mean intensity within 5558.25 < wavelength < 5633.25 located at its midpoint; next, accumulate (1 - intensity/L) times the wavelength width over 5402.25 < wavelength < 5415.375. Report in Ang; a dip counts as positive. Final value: 0.4 Ang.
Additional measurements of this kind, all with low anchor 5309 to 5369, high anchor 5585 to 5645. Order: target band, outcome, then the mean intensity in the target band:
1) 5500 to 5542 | -0.41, 1.19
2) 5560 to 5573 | -1.97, 1.36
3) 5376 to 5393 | 0.77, 1.13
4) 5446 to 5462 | -0.30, 1.2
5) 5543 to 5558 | -0.49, 1.22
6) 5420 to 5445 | -0.21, 1.19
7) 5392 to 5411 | 0.82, 1.13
